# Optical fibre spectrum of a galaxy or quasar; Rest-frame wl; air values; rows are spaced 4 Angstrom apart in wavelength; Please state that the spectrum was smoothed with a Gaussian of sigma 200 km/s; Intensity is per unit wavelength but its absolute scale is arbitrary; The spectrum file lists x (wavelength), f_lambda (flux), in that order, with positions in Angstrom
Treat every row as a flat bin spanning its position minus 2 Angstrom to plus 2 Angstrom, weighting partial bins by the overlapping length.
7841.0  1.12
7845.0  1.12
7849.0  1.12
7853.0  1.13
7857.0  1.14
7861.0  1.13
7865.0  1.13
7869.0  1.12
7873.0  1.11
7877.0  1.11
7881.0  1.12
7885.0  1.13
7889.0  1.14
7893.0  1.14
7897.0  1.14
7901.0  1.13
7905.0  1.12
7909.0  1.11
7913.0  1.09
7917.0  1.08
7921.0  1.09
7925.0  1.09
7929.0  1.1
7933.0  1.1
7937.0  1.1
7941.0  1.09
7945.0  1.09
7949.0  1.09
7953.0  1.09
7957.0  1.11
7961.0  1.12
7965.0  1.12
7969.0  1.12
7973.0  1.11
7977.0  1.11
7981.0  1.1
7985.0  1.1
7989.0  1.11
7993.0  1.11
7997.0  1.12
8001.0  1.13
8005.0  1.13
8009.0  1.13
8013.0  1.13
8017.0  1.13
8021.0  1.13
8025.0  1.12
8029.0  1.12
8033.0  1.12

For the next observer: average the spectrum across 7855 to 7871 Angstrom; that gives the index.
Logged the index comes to 1.13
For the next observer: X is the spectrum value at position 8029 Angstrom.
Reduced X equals 1.12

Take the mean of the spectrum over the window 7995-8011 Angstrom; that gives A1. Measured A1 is 1.13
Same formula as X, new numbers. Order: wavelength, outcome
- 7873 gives 1.11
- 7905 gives 1.12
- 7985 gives 1.1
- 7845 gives 1.12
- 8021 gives 1.13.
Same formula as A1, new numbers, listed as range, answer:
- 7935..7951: 1.09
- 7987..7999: 1.11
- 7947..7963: 1.1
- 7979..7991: 1.1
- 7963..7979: 1.12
